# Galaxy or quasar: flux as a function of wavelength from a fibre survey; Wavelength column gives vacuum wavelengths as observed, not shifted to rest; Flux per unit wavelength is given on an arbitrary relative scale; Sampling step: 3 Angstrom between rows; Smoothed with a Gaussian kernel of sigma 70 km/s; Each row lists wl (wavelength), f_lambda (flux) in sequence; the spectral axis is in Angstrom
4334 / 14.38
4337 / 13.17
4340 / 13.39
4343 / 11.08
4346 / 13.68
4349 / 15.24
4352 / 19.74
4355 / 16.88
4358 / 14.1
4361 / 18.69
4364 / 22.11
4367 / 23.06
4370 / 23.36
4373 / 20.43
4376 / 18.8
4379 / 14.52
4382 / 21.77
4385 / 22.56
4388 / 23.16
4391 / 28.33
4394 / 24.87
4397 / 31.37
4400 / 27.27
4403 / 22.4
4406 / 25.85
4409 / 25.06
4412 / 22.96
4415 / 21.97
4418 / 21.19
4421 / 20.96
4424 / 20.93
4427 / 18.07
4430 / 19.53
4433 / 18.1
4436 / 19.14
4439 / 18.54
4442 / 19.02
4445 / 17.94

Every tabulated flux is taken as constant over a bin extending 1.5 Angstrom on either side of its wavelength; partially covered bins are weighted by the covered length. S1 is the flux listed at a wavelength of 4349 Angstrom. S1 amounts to 15.24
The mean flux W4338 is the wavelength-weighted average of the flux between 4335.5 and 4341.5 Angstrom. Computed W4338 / 13.3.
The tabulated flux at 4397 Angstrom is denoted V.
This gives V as 31.37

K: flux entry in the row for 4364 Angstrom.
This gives 22.11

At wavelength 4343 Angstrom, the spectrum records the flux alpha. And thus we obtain 11.08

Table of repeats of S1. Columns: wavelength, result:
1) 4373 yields 20.43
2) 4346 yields 13.68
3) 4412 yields 22.96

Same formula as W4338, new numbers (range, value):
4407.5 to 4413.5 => 24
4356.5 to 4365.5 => 18.3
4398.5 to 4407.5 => 25.2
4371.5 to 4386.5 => 19.6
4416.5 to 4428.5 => 20.3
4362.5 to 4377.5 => 21.6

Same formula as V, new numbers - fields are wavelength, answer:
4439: 18.54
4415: 21.97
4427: 18.07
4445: 17.94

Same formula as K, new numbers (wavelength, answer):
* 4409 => 25.06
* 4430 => 19.53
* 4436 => 19.14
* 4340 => 13.39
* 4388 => 23.16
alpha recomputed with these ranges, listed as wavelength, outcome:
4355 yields 16.88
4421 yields 20.96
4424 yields 20.93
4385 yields 22.56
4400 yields 27.27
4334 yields 14.38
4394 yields 24.87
